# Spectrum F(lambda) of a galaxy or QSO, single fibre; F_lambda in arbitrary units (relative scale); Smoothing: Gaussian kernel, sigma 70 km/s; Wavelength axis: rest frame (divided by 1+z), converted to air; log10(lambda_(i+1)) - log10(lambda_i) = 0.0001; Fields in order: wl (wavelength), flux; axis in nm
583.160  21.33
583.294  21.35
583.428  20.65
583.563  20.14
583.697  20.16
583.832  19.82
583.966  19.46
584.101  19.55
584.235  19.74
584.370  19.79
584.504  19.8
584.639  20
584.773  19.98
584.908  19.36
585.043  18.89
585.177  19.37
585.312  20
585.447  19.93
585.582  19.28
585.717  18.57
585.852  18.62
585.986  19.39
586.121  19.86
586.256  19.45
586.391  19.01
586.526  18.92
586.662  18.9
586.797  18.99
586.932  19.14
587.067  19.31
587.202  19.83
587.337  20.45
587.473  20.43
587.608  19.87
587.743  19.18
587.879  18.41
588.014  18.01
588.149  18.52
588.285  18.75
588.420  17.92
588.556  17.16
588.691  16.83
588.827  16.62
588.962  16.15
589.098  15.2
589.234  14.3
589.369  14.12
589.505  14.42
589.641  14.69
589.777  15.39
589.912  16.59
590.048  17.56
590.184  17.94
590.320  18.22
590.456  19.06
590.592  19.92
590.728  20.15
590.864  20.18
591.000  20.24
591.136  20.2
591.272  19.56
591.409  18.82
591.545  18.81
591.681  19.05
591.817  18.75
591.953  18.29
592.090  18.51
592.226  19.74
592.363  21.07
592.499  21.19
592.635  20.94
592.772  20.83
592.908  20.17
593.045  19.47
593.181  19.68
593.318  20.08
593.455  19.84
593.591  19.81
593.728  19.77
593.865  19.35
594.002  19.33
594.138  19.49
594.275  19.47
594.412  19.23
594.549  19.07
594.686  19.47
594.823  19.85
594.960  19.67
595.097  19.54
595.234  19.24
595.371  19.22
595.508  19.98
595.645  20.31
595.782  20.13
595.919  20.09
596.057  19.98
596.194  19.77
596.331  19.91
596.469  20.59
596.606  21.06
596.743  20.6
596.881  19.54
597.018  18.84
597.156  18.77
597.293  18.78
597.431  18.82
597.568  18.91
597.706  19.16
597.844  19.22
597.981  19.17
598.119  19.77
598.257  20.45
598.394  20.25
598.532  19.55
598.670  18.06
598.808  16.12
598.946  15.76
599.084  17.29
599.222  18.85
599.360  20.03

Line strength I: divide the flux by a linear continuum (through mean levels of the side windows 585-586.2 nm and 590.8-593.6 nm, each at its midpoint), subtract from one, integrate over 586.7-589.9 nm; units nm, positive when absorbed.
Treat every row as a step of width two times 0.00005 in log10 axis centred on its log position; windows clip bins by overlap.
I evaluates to 0.323 nm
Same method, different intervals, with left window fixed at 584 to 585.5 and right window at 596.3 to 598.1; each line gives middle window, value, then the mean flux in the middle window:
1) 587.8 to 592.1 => 0.403 nm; 17.8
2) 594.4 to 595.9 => -0.010 nm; 19.6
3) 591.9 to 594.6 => -0.033 nm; 19.8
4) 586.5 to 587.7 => 0.005 nm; 19.5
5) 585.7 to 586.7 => 0.027 nm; 19.1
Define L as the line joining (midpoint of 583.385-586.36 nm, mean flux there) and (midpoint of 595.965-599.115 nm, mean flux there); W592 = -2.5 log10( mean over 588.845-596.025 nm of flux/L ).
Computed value 0.03 mag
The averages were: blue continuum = 19.6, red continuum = 19.2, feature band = 18.9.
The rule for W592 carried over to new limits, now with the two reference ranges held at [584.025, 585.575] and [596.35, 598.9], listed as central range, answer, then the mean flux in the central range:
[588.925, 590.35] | 0.229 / 15.8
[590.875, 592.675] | -0.010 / 19.6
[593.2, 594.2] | -0.015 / 19.7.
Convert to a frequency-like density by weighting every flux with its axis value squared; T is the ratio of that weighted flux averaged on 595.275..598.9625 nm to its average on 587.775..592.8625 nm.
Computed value 1.09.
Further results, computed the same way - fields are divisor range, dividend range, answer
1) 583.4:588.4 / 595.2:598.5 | 1.05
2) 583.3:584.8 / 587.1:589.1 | 0.93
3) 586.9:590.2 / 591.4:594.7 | 1.14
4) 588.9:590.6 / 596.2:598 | 1.23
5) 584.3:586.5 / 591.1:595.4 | 1.04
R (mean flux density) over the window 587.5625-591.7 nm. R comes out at 17.8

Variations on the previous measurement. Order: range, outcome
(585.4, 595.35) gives 18.8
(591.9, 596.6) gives 19.8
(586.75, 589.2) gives 18.3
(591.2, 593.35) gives 19.7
